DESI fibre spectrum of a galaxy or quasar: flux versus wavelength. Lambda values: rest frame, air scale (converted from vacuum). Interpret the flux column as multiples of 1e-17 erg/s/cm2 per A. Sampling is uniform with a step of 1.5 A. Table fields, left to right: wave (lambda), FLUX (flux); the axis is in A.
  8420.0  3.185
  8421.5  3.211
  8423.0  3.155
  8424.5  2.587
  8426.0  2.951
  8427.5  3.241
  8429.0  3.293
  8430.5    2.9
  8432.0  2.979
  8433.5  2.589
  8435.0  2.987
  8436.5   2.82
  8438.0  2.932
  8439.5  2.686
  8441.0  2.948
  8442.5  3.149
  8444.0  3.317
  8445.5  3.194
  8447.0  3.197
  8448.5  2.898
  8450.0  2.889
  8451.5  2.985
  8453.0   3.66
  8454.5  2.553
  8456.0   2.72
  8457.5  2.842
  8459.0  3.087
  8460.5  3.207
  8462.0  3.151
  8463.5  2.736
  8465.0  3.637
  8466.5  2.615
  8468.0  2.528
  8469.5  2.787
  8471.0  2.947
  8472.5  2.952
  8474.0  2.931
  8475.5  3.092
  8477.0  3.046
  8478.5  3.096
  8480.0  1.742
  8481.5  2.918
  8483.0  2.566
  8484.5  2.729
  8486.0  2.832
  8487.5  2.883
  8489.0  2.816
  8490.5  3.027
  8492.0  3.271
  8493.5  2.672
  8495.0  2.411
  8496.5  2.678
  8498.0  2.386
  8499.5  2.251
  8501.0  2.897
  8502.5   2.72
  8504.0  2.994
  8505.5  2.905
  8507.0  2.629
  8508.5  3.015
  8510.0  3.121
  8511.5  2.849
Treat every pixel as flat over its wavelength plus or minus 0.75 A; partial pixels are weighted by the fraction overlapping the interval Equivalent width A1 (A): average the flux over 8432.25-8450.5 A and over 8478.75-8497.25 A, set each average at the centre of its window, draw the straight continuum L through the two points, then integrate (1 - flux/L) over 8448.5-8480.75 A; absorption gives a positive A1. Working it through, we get -0.8 A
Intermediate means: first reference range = 2.97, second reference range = 2.72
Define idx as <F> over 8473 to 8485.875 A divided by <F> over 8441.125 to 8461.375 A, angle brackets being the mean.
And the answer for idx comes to 0.91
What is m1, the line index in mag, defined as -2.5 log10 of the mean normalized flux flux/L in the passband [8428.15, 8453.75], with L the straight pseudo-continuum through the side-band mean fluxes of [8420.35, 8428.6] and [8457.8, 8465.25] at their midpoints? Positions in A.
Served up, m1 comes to 0.018 mag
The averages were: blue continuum 3.05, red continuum 3.11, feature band 3.03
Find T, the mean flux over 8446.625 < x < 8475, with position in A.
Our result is 2.96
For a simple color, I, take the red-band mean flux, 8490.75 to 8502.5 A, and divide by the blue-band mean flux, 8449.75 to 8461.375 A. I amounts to 0.89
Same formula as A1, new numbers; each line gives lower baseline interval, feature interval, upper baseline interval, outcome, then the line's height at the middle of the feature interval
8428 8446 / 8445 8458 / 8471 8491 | -0.3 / 2.93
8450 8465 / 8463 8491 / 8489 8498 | 0.5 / 2.89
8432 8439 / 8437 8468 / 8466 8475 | -2.0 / 2.83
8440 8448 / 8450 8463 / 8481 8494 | 0.2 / 3.06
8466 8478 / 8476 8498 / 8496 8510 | 0.4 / 2.81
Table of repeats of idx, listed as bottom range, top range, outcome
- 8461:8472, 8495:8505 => 0.90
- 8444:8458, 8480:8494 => 0.93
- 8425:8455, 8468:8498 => 0.93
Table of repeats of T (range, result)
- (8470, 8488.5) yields 2.81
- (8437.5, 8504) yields 2.88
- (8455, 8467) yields 3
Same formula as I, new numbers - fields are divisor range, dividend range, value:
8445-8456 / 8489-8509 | 0.91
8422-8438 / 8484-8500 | 0.92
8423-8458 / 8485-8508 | 0.93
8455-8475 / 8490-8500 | 0.91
